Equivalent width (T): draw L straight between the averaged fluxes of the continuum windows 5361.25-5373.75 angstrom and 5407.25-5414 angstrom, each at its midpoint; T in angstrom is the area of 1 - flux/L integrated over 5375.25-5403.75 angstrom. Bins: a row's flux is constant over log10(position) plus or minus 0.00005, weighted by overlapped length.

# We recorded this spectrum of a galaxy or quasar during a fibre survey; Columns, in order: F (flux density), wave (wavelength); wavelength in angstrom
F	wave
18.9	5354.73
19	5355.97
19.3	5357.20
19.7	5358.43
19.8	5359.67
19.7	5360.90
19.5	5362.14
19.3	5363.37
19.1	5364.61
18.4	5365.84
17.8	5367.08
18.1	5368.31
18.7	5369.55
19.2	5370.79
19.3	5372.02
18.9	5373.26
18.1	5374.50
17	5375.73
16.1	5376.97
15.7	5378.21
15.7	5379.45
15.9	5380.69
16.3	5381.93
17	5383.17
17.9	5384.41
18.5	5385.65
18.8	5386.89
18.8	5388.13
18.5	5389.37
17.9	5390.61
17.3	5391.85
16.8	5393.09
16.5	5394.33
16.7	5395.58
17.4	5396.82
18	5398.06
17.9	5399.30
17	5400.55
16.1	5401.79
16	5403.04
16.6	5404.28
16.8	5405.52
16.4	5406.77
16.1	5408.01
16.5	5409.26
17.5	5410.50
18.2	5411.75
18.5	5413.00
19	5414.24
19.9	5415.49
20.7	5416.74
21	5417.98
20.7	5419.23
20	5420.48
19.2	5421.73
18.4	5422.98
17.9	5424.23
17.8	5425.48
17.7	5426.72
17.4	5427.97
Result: 1.6 angstrom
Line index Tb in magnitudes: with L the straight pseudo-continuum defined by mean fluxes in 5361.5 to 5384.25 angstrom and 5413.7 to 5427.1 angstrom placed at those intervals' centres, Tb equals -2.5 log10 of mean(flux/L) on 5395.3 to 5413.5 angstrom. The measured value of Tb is 0.11 mag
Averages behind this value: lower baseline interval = 17.8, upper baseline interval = 19.3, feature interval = 17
